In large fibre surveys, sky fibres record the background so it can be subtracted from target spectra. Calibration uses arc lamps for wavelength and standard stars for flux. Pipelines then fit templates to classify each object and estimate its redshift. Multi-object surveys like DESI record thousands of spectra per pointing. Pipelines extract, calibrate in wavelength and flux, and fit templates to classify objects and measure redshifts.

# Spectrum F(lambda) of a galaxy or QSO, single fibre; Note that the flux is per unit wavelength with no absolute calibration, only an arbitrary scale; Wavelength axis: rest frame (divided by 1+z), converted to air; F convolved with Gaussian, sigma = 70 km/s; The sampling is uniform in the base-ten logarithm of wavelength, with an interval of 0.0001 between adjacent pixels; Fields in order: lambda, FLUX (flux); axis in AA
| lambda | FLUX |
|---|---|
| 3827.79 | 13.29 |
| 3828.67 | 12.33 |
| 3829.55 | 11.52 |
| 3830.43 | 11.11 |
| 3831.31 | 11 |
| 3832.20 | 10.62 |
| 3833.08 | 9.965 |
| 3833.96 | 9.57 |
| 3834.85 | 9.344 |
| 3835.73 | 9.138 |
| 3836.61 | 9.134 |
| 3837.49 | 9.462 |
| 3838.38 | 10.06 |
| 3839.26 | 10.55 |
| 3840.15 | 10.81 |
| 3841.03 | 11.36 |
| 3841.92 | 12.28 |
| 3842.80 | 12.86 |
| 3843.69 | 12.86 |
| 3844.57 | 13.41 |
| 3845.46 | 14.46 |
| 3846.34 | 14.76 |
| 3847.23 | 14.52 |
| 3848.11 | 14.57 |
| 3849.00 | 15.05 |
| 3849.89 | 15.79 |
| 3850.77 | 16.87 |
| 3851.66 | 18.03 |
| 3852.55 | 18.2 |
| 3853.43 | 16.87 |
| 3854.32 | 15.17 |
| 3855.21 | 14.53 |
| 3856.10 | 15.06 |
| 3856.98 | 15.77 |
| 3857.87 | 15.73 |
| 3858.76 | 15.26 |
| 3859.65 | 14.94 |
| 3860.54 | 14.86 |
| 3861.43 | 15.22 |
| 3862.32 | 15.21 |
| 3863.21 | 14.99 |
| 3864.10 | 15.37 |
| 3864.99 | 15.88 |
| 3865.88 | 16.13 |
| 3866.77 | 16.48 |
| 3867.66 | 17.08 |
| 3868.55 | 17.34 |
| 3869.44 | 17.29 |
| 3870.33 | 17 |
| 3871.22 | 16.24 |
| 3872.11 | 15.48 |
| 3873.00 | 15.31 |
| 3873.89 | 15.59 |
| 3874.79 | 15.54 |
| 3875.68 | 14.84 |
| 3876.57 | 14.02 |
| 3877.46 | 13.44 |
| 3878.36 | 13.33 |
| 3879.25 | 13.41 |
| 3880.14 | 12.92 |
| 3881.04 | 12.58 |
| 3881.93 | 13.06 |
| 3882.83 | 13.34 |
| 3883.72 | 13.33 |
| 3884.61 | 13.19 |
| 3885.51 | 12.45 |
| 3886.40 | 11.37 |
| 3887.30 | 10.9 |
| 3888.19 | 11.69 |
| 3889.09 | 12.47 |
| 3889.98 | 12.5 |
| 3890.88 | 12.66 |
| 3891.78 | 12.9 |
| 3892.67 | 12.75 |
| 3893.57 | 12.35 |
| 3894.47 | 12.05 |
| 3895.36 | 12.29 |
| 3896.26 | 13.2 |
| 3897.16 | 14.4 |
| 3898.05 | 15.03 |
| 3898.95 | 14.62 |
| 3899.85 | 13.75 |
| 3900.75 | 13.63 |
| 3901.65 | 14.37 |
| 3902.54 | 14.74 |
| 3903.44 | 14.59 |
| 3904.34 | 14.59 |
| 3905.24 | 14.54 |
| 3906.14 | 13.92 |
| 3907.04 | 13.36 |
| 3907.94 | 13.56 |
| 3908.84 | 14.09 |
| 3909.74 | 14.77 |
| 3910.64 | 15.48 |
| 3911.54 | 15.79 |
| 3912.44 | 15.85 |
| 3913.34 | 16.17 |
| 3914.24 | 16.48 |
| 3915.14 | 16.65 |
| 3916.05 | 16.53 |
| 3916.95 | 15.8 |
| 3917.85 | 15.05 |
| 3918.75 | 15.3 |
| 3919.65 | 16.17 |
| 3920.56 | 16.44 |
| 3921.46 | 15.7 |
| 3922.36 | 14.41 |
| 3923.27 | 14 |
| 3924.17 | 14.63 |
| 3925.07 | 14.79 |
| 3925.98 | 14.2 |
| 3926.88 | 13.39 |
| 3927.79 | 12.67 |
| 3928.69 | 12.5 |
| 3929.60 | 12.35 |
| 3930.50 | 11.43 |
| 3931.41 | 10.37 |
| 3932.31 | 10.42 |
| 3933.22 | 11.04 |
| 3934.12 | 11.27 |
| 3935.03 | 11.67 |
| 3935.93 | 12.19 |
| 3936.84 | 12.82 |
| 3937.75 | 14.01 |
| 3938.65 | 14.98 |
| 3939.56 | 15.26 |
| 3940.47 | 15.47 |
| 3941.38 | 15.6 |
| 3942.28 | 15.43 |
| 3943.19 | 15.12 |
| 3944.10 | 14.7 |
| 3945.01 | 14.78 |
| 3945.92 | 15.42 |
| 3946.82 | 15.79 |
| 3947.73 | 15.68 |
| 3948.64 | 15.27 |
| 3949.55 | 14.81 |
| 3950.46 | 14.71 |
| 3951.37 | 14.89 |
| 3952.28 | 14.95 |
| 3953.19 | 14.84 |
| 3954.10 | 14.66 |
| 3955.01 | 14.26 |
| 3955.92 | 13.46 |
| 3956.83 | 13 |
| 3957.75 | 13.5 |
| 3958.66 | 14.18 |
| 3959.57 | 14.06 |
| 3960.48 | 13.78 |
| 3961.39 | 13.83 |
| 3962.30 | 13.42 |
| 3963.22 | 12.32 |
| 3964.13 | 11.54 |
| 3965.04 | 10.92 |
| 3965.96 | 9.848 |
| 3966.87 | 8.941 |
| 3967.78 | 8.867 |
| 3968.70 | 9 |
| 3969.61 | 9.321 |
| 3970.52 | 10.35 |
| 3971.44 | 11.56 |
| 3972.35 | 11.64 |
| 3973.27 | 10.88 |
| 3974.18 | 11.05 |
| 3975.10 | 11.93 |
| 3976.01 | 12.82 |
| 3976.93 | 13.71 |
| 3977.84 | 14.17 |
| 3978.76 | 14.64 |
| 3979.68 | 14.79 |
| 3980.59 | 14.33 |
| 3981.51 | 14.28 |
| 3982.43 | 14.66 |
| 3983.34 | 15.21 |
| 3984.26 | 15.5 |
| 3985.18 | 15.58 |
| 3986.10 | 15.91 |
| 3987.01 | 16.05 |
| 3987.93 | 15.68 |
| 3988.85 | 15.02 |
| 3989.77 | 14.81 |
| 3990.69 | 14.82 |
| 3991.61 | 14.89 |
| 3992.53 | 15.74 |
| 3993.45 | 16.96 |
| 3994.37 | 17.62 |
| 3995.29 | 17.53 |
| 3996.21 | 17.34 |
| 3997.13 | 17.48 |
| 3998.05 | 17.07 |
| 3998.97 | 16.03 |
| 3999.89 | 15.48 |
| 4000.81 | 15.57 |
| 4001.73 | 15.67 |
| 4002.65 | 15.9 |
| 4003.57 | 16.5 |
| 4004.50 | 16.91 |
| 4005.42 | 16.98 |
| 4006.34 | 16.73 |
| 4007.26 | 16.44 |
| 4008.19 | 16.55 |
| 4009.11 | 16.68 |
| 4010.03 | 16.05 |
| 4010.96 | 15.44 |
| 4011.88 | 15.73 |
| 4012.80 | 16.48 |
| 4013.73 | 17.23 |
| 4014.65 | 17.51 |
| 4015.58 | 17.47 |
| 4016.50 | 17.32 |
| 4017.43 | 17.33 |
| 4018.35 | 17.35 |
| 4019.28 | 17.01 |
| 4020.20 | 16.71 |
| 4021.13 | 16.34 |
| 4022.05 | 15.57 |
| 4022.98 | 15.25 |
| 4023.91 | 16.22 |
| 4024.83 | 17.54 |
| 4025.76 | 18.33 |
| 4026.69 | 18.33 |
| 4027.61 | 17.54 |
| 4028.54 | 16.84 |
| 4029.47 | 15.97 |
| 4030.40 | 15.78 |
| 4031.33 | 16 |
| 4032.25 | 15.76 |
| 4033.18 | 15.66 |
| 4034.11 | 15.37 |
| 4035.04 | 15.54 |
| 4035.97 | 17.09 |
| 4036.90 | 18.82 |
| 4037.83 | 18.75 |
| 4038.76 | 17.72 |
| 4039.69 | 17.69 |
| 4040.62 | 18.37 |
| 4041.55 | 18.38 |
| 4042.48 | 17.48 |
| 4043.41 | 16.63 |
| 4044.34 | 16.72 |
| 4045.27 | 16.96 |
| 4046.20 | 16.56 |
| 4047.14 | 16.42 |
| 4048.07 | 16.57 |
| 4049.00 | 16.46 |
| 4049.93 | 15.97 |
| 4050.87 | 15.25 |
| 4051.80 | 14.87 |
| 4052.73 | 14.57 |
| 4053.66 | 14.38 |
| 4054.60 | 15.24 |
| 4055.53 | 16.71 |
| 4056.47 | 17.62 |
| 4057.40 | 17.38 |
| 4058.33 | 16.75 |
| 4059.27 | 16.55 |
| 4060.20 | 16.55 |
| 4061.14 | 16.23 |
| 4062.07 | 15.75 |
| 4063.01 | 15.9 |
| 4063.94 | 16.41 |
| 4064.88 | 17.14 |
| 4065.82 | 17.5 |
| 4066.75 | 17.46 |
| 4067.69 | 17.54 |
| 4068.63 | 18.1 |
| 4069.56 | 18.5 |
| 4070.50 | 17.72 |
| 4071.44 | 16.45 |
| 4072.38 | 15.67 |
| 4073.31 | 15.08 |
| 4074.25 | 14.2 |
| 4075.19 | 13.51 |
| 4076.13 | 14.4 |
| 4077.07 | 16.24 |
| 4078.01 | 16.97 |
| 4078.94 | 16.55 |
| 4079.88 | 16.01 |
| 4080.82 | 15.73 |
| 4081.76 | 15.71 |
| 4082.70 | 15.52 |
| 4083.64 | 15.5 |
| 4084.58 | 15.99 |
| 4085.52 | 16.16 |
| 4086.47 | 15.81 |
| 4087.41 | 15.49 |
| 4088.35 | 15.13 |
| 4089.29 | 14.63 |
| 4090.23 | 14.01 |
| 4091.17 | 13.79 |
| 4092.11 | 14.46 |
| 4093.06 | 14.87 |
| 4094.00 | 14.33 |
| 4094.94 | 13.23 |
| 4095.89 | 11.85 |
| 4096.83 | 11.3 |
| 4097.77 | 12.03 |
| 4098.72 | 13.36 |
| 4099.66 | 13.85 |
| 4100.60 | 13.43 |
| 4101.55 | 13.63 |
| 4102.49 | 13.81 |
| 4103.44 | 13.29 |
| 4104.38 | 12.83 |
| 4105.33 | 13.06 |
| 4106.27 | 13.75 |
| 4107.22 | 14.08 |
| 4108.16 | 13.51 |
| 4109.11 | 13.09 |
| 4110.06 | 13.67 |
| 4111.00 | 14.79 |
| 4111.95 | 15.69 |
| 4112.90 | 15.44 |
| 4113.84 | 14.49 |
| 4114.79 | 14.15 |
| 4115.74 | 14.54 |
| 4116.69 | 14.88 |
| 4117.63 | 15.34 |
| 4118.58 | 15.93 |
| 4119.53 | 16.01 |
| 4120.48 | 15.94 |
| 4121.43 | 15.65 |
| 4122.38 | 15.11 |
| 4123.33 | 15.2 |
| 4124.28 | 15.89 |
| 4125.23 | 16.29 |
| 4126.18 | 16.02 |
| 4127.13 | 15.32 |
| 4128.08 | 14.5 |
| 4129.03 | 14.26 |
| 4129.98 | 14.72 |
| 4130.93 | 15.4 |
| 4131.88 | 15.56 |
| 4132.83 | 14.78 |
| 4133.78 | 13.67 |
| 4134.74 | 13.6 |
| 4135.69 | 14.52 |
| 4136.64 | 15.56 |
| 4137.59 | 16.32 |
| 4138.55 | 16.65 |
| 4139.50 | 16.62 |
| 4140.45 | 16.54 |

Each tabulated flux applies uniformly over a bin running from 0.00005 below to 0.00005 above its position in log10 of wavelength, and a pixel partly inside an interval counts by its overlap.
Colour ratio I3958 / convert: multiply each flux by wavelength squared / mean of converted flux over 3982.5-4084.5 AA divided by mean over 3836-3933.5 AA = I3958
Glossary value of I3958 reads 1.3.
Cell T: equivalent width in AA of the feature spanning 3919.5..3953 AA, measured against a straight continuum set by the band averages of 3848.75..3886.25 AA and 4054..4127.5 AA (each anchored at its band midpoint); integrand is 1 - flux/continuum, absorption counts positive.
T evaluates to 2.6 AA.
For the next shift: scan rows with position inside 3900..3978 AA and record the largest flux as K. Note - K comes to 16.65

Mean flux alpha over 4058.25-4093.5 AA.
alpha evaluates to 15.9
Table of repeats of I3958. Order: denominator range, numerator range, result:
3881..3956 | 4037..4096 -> 1.24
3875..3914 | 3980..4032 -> 1.27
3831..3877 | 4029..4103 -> 1.24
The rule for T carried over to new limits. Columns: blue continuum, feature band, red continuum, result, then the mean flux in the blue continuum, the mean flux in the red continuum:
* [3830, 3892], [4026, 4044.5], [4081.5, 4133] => -3.50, 13.8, 14.6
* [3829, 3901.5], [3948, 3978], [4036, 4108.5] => 4.08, 13.7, 15.6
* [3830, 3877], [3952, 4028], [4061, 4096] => 1.10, 14.1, 15.7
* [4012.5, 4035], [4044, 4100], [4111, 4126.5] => 1.41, 16.7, 15.4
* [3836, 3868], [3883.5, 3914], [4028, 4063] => 2.59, 14.4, 16.5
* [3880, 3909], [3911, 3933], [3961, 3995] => -1.91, 13.2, 13.3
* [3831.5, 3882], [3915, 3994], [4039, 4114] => 5.00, 14.1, 15.4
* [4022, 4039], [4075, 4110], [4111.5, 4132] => 3.15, 16.8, 15.3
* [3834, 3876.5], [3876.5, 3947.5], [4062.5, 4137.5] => 3.62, 14.5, 15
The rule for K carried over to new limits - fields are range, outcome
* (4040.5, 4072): 18.5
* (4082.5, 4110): 16.16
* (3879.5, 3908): 15.03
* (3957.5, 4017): 17.62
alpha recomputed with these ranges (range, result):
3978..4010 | 15.9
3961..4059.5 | 15.5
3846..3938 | 14.4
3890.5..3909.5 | 13.7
